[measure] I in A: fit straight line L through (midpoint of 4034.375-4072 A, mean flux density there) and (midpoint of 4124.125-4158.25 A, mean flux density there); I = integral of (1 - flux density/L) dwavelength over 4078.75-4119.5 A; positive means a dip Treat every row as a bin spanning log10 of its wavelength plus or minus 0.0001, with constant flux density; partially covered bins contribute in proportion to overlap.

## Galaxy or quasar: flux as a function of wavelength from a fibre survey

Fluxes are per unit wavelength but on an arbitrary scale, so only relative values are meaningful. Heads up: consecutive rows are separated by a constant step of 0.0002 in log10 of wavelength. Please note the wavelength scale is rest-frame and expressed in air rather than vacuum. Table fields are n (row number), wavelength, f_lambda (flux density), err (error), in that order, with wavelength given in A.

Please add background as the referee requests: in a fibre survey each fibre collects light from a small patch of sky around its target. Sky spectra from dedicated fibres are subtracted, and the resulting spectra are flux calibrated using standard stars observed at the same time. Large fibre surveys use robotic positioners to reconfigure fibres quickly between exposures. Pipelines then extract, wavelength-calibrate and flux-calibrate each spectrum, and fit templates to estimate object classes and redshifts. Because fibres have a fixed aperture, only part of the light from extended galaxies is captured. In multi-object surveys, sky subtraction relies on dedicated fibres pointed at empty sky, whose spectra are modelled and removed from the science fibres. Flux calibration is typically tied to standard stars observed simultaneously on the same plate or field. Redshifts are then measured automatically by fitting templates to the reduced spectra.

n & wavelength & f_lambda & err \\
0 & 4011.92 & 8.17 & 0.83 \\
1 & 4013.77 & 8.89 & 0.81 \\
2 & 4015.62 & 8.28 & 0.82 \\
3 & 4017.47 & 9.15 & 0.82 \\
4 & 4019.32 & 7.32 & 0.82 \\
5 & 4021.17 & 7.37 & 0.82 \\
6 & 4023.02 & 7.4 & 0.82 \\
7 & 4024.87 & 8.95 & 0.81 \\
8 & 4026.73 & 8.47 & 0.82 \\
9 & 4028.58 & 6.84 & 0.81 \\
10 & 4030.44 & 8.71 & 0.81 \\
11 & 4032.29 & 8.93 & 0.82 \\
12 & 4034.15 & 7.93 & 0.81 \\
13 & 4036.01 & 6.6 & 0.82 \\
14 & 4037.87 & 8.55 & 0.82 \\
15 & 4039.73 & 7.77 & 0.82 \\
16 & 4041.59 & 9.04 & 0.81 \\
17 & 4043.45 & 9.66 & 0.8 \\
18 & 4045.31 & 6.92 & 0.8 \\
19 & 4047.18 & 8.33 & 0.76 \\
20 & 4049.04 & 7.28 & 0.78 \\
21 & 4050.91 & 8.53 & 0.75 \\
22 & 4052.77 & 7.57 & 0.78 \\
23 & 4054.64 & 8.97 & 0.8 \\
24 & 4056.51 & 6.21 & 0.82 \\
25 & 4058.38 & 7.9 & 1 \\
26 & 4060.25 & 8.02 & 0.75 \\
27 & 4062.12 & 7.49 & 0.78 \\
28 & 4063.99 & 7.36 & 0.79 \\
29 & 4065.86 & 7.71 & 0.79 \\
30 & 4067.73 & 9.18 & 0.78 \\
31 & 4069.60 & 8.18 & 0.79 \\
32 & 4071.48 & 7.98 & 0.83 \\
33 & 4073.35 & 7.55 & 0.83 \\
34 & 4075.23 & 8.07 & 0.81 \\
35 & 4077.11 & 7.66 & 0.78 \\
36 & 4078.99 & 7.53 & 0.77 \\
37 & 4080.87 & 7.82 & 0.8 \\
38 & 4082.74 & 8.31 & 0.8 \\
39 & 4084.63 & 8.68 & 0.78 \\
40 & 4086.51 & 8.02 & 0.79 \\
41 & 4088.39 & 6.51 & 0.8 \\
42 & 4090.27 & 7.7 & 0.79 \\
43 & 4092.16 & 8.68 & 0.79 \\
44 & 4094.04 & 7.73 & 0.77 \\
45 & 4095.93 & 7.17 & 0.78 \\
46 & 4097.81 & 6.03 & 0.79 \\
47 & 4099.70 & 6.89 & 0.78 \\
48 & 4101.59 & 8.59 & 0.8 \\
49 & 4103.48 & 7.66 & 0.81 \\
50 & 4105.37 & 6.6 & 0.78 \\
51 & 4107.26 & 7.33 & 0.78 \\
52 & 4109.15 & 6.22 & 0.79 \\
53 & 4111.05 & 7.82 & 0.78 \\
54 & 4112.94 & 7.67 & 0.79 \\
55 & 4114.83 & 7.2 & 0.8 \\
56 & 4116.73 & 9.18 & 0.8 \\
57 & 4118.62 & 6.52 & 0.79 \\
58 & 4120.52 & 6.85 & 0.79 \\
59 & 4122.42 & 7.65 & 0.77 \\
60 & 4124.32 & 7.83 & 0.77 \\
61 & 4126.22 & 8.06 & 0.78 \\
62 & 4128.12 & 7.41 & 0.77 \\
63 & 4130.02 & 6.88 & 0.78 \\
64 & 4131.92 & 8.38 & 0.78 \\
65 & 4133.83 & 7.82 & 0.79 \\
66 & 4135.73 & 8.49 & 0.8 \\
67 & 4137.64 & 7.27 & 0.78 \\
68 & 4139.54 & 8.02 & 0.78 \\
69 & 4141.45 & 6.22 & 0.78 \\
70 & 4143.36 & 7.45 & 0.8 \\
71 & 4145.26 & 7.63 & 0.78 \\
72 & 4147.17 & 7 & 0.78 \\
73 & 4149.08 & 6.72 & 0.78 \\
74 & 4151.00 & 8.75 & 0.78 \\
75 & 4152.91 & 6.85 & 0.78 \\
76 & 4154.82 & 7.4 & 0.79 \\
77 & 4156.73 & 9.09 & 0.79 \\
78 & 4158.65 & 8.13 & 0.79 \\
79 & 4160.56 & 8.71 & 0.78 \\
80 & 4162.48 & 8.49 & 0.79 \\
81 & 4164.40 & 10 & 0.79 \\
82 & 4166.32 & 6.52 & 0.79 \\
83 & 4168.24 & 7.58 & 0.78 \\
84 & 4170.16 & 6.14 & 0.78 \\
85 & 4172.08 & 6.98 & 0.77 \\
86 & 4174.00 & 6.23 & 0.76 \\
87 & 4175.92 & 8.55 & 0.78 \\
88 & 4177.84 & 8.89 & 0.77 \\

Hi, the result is 1.3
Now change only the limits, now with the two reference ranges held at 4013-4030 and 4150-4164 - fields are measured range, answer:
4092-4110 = 2.1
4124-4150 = 2.3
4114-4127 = 1.0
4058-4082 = 0.8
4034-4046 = 0.0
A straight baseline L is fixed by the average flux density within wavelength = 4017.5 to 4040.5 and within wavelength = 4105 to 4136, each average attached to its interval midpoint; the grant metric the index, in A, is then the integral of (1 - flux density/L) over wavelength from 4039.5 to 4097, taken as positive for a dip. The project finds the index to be -1.10 A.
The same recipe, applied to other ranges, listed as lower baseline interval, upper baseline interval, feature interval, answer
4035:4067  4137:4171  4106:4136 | 0.7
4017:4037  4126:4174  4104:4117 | 0.7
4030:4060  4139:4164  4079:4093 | 0.0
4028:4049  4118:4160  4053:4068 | 0.4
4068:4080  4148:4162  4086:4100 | 1.0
